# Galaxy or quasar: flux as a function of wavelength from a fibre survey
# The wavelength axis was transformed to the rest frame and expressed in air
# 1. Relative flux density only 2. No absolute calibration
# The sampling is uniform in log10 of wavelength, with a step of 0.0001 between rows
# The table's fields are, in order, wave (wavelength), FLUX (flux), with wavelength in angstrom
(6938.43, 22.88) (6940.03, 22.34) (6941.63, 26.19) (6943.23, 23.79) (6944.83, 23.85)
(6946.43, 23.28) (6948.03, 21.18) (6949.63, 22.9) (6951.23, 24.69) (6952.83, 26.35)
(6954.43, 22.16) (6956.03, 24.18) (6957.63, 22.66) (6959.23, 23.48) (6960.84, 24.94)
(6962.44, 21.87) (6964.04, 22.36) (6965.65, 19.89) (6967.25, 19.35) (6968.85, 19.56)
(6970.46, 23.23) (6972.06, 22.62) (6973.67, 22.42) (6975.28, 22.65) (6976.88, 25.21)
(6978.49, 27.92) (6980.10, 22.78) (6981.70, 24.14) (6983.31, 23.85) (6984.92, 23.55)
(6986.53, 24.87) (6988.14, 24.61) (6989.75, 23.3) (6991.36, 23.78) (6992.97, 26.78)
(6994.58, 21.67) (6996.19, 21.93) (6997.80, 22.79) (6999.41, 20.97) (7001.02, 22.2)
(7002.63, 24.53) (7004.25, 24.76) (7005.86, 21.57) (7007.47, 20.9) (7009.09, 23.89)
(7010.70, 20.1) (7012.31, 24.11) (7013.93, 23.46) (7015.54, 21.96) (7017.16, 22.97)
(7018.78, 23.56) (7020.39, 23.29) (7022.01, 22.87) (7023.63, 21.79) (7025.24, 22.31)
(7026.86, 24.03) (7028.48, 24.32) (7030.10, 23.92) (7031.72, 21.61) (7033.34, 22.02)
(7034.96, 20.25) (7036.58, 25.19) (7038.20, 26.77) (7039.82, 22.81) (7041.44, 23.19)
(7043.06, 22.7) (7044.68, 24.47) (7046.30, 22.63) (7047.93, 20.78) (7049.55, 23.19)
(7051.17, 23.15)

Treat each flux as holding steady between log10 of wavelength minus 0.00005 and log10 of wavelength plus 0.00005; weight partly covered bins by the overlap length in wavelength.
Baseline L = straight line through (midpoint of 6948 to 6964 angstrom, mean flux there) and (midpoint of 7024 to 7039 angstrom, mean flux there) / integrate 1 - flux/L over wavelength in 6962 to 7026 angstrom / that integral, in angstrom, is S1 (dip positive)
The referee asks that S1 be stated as 1.4 angstrom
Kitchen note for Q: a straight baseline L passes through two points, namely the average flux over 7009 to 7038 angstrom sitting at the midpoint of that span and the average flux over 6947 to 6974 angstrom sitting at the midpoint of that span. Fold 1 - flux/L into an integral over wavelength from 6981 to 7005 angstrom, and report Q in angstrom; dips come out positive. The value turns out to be -0.86 angstrom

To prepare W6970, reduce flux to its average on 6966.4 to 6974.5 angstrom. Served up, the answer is 21.4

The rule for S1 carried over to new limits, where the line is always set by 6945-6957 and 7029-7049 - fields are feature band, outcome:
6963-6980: 0.7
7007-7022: 0.3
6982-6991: -0.3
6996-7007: 0.3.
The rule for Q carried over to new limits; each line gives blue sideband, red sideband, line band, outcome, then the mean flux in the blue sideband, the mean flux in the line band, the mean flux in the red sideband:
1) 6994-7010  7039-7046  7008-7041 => -0.1 angstrom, 22.5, 23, 23.3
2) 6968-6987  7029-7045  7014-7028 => 0.3 angstrom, 23.5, 22.9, 23.3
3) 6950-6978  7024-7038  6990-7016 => 0.2 angstrom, 22.9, 22.9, 23.1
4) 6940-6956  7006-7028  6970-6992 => -0.6 angstrom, 23.8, 23.9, 22.7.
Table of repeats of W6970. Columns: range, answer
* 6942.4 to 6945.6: 23.8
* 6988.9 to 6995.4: 23.9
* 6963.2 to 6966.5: 21.1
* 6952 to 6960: 23.8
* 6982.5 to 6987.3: 24.1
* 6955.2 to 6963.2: 23.4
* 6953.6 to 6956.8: 23.2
